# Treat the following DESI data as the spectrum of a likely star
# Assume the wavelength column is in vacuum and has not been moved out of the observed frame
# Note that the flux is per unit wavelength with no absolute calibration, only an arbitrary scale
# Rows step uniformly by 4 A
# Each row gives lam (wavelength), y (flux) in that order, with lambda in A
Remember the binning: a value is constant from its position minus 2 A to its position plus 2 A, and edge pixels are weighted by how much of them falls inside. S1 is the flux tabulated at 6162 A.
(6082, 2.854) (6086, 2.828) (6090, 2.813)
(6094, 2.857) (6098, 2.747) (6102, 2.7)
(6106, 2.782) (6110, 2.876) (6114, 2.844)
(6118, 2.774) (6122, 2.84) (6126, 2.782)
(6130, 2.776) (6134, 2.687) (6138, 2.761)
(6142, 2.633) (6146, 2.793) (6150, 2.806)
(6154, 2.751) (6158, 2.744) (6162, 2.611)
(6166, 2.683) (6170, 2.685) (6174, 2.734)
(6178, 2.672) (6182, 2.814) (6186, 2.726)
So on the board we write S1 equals 2.611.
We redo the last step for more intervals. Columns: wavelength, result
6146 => 2.793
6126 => 2.782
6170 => 2.685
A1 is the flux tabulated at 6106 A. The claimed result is 2.782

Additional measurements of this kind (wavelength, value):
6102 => 2.7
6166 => 2.683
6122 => 2.84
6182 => 2.814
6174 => 2.734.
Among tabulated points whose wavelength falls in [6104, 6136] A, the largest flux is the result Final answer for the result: 2.876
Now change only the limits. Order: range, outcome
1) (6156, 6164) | 2.744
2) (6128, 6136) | 2.776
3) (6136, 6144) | 2.761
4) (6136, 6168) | 2.806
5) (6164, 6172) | 2.685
